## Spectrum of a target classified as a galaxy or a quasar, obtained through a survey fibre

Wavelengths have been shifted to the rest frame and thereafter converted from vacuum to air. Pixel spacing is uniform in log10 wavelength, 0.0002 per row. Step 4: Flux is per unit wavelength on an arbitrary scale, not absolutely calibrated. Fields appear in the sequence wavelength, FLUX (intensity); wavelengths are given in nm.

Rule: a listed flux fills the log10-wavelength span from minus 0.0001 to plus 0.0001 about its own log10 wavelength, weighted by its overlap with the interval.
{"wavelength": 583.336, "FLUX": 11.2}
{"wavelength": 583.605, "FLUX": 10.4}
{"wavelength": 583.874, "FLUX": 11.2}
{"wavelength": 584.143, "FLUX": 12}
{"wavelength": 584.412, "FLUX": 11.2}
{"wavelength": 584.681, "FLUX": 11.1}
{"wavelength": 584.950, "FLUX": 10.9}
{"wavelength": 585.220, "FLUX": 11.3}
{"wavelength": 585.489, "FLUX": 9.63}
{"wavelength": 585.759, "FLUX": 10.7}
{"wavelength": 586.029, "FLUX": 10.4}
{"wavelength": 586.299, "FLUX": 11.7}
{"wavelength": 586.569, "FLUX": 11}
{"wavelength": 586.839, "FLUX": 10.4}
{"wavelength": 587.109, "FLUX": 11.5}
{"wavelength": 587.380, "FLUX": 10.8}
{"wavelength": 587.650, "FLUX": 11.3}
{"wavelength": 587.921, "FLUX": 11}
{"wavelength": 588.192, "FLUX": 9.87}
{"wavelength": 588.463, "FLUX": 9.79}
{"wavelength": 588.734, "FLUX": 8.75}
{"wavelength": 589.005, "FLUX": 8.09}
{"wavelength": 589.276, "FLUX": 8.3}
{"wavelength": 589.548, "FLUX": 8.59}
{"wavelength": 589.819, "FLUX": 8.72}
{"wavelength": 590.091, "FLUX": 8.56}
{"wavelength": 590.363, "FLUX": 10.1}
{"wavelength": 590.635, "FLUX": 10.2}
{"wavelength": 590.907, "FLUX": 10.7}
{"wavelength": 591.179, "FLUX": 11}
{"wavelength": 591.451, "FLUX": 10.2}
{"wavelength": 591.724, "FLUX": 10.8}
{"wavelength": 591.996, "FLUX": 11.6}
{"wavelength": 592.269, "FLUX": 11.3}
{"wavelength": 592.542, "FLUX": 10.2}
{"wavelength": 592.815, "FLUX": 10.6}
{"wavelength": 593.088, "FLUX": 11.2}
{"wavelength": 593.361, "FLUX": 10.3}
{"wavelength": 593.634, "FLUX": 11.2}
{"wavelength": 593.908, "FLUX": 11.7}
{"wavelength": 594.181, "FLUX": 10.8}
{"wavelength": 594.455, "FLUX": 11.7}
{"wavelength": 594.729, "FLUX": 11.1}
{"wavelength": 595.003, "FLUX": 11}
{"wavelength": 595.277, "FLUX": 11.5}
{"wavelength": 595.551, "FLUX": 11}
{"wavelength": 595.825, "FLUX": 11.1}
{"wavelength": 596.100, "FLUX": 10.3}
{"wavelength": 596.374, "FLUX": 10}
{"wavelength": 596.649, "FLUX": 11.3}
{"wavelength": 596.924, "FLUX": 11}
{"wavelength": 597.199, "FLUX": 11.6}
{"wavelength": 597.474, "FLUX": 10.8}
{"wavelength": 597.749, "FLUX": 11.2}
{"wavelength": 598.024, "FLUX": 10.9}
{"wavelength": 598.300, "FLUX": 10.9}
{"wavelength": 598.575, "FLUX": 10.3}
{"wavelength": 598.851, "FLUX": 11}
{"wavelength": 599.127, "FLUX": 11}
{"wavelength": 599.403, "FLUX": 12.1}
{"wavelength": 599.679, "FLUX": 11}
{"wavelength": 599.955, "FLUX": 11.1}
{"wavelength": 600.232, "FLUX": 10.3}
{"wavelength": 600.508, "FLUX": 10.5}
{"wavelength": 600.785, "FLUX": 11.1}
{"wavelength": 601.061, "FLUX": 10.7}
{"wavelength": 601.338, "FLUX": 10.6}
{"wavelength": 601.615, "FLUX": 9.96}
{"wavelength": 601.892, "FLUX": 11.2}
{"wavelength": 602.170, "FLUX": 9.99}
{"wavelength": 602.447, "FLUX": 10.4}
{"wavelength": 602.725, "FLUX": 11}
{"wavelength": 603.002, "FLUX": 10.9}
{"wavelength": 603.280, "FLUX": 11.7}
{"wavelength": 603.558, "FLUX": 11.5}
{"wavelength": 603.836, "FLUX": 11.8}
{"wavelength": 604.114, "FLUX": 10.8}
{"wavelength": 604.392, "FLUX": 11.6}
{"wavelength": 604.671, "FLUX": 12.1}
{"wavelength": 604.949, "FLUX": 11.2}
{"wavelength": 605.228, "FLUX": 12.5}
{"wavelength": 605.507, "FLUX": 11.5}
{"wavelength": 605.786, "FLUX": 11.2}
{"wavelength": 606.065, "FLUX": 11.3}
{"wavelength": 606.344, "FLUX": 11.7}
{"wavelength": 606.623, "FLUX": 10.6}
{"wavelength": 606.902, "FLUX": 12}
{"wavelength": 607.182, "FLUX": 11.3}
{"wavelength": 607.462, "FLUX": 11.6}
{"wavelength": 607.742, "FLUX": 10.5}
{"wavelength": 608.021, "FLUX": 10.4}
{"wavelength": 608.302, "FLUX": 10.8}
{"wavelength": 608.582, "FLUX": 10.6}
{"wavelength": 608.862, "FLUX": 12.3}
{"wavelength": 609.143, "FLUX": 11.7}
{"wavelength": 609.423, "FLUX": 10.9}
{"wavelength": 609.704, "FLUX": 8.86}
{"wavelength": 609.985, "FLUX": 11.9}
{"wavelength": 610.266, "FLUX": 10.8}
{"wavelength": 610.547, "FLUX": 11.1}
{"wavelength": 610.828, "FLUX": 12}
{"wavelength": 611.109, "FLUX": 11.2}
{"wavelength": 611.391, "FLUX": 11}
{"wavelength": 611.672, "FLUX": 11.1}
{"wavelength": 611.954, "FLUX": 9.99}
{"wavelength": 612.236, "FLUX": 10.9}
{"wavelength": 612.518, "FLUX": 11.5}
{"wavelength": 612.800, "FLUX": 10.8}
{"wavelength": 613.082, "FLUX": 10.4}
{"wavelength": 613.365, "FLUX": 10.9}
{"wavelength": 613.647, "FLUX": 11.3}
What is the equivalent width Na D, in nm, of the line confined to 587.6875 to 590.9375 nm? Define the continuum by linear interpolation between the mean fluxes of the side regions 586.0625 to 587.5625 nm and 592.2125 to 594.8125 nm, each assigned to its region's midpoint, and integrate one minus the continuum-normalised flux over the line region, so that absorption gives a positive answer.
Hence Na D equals 0.48 nm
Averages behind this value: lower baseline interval 11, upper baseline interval 11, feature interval 9.4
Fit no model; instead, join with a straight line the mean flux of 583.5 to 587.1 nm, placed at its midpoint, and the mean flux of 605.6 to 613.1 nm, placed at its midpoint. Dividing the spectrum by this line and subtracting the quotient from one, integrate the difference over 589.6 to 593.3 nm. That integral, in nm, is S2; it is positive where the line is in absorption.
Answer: 0.21 nm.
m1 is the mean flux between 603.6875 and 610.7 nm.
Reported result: 11.2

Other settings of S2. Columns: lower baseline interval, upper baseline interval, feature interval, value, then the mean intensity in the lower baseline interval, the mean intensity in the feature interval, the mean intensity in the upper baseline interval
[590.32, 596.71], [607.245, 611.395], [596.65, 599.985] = -0.05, 10.9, 11.1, 11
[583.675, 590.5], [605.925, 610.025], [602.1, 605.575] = -0.13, 10.3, 11.3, 11.1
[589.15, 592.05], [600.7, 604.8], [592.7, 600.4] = -0.43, 9.85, 11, 11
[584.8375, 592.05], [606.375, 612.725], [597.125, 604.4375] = -0.17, 10.2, 10.9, 11.1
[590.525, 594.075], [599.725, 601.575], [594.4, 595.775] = -0.05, 10.9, 11.2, 10.7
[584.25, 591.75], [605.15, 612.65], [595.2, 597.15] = -0.06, 10.2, 10.9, 11.1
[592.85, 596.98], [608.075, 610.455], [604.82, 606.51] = -0.09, 11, 11.6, 11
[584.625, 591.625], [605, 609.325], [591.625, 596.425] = -0.21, 10.2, 11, 11.3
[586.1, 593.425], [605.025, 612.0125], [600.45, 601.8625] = 0.02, 10.2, 10.6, 11.2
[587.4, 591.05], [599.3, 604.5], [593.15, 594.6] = -0.15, 9.58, 11.1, 10.9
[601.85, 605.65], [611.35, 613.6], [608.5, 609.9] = 0.01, 11.3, 10.9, 10.8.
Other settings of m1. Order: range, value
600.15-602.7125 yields 10.6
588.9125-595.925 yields 10.5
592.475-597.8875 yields 11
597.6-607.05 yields 11.1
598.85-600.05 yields 11.3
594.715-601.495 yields 10.9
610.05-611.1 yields 11.3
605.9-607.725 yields 11.4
